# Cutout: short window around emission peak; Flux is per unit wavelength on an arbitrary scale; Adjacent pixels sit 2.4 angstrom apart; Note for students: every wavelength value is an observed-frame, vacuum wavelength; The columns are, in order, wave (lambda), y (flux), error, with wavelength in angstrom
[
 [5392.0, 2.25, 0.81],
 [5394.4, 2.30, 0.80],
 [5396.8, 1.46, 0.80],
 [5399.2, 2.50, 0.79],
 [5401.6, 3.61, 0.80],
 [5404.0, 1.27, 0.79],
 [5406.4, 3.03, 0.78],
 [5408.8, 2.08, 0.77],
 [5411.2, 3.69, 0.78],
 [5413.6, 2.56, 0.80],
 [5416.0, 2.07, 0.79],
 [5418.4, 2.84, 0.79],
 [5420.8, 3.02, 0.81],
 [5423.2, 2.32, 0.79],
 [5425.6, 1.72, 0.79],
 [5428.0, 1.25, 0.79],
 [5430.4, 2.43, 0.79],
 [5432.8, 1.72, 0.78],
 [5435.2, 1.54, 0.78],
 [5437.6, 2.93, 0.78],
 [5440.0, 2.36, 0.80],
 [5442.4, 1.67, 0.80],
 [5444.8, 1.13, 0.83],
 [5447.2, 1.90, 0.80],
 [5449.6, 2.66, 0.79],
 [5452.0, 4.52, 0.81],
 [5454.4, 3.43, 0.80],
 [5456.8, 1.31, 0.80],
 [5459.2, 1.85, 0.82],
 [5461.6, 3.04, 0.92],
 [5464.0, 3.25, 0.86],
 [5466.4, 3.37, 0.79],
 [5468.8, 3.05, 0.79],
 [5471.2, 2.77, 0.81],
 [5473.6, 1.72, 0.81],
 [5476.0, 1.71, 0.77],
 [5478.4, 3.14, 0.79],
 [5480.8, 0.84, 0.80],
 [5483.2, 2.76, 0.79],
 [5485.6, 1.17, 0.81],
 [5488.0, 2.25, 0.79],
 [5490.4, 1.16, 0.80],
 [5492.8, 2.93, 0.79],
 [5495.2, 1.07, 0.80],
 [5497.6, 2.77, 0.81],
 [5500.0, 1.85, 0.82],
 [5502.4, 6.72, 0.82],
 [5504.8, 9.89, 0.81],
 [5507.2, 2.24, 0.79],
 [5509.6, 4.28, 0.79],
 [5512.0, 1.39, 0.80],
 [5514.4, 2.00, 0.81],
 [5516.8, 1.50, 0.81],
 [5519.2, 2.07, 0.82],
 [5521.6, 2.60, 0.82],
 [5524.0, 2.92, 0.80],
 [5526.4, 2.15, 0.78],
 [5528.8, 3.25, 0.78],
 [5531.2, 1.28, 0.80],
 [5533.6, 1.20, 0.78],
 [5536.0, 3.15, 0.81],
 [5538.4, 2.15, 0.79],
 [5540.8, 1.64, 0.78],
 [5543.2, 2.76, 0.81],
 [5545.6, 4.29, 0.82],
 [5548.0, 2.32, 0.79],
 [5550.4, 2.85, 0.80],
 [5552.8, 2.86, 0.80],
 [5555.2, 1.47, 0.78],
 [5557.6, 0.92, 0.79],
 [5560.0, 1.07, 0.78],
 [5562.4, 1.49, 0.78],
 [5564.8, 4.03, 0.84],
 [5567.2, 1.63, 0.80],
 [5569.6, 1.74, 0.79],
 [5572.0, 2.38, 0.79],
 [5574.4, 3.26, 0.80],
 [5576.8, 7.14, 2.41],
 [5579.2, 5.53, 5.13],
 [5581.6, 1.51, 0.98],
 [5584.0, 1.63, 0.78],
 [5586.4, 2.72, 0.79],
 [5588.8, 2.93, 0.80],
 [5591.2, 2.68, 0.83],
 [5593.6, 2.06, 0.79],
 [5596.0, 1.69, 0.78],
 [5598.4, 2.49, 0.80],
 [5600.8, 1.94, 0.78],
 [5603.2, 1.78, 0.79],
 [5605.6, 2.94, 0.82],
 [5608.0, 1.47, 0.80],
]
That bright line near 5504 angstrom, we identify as [O III]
